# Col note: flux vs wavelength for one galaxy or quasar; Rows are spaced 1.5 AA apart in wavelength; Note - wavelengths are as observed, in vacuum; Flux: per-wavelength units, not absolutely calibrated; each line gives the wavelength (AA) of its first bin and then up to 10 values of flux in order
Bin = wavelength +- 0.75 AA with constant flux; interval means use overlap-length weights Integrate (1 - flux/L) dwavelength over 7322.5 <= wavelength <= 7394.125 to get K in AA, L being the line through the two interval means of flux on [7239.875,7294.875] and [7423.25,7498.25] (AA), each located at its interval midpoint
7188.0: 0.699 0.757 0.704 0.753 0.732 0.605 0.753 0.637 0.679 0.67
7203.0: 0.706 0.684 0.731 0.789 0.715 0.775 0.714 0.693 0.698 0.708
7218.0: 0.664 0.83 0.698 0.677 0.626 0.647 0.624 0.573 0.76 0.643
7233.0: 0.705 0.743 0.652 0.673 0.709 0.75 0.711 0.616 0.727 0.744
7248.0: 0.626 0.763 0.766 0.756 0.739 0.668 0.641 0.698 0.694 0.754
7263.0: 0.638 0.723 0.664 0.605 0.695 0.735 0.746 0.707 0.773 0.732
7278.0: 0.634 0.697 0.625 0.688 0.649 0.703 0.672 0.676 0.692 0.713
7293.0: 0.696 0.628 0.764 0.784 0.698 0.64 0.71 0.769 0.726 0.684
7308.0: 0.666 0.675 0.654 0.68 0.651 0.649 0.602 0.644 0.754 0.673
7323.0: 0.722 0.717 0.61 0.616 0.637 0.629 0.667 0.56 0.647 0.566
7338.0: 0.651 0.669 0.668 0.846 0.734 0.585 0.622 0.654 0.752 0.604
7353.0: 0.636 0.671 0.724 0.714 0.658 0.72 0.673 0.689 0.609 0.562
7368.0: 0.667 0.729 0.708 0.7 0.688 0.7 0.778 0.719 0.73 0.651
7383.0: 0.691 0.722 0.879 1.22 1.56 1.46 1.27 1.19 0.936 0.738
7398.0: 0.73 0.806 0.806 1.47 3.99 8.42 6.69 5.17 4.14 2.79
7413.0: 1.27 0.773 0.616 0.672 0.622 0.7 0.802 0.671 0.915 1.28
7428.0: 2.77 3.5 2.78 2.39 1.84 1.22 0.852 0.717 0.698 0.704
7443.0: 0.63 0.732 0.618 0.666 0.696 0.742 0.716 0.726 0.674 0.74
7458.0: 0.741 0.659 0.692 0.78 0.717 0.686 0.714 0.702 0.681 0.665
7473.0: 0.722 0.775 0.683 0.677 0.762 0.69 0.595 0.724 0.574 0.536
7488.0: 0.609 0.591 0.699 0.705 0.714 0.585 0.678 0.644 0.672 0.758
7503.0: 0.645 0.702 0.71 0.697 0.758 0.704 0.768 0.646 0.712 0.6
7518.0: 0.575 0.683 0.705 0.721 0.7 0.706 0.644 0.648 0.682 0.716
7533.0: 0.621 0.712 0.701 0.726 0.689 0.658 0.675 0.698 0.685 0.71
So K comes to 4.9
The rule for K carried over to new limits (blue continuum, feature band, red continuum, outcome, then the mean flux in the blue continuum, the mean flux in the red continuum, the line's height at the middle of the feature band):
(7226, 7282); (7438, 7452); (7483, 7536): -0.2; 0.695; 0.673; 0.678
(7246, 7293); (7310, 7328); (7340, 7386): 0.7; 0.697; 0.69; 0.693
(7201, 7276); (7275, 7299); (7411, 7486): 2.2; 0.701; 0.968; 0.763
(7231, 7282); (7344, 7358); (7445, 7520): 0.6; 0.699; 0.684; 0.693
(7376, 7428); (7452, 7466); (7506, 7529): 5.6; 1.68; 0.686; 1.19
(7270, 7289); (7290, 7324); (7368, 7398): 2.5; 0.695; 0.888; 0.746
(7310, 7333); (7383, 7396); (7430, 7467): -4.9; 0.659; 0.947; 0.813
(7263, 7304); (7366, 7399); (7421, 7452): 5.9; 0.695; 1.24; 1.05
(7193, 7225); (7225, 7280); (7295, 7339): -0.4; 0.704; 0.67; 0.69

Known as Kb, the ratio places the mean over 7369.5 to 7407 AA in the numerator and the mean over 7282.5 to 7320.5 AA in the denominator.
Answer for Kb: 2.1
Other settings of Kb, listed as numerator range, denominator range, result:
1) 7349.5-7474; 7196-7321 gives 1.76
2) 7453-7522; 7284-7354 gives 1.02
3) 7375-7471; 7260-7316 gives 2.00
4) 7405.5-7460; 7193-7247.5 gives 2.25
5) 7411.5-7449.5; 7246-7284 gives 1.72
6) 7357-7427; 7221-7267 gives 2.03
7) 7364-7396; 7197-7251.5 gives 1.24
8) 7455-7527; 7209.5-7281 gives 0.98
